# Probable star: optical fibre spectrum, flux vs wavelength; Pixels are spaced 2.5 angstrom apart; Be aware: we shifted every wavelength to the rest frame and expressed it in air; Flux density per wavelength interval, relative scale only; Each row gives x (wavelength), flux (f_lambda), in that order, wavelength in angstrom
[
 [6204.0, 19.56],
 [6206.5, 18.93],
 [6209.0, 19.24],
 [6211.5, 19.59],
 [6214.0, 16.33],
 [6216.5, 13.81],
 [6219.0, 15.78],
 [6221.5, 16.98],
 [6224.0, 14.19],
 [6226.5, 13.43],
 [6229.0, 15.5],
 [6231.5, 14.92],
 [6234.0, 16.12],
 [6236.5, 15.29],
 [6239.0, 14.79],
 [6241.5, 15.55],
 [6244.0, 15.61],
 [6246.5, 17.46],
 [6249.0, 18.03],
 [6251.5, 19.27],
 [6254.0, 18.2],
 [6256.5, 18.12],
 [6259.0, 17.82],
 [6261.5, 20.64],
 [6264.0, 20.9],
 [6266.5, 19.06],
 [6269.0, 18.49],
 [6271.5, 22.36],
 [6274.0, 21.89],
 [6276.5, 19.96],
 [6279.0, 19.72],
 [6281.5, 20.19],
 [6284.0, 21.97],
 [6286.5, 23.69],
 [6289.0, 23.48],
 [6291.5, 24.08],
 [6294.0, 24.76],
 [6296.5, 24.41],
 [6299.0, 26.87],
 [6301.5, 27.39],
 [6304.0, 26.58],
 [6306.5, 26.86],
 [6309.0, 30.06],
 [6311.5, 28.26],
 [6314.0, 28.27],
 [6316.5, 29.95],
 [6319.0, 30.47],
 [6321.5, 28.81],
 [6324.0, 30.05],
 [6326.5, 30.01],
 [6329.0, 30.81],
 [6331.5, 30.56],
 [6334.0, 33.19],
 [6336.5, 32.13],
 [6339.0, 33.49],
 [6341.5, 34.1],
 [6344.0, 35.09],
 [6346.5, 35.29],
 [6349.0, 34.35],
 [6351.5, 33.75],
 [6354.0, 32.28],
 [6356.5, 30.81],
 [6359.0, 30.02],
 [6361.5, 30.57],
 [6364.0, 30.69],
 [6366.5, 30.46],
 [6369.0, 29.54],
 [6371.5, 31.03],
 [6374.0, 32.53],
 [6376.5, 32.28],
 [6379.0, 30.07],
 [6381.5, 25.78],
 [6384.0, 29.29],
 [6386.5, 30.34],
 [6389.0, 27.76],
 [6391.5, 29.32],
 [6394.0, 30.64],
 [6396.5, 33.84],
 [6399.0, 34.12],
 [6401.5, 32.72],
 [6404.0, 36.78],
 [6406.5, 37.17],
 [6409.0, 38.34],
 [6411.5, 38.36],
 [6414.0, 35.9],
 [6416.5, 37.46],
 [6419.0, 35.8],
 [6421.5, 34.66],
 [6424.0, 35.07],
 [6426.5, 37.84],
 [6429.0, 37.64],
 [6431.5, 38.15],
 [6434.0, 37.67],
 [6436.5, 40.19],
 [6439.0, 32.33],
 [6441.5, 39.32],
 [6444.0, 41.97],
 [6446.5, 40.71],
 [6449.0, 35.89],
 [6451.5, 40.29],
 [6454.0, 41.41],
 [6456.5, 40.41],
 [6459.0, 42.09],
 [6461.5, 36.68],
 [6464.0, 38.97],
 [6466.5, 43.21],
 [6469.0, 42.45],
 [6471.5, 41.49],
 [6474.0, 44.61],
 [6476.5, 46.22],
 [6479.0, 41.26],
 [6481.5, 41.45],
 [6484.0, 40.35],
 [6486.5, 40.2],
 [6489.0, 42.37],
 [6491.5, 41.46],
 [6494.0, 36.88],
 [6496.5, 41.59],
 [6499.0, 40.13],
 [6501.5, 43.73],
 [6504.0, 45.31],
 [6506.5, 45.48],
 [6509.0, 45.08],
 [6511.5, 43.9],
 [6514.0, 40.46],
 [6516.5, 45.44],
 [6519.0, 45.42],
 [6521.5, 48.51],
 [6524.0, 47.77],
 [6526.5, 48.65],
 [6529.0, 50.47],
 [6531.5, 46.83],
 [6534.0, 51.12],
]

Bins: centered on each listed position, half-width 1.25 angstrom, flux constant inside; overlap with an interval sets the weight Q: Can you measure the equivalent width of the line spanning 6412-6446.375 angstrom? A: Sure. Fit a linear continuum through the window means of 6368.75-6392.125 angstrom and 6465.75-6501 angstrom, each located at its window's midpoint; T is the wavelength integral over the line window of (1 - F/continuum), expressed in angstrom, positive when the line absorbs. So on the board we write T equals -1.9 angstrom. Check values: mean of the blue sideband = 29.8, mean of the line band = 37.4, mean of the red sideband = 41.7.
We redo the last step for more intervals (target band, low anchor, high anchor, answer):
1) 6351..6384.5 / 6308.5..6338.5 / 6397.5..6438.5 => 2.6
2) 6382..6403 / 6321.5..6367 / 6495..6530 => 2.9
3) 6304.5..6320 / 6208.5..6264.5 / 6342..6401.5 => -2.4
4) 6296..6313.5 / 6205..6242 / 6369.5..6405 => -2.9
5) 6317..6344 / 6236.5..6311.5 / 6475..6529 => -4.7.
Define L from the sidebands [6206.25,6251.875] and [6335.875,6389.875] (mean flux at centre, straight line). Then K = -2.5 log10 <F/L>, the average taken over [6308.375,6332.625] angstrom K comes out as -0.12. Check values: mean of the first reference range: 16.2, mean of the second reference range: 31.5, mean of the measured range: 29.7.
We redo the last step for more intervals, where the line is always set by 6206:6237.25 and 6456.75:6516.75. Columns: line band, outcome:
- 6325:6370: -0.134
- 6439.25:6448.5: -0.043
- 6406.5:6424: -0.050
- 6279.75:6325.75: -0.099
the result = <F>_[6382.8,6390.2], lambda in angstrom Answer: 29.1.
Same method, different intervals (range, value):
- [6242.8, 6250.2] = 17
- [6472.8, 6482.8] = 43.4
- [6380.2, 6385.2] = 27.5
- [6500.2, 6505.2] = 44.5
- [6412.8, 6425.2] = 35.8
